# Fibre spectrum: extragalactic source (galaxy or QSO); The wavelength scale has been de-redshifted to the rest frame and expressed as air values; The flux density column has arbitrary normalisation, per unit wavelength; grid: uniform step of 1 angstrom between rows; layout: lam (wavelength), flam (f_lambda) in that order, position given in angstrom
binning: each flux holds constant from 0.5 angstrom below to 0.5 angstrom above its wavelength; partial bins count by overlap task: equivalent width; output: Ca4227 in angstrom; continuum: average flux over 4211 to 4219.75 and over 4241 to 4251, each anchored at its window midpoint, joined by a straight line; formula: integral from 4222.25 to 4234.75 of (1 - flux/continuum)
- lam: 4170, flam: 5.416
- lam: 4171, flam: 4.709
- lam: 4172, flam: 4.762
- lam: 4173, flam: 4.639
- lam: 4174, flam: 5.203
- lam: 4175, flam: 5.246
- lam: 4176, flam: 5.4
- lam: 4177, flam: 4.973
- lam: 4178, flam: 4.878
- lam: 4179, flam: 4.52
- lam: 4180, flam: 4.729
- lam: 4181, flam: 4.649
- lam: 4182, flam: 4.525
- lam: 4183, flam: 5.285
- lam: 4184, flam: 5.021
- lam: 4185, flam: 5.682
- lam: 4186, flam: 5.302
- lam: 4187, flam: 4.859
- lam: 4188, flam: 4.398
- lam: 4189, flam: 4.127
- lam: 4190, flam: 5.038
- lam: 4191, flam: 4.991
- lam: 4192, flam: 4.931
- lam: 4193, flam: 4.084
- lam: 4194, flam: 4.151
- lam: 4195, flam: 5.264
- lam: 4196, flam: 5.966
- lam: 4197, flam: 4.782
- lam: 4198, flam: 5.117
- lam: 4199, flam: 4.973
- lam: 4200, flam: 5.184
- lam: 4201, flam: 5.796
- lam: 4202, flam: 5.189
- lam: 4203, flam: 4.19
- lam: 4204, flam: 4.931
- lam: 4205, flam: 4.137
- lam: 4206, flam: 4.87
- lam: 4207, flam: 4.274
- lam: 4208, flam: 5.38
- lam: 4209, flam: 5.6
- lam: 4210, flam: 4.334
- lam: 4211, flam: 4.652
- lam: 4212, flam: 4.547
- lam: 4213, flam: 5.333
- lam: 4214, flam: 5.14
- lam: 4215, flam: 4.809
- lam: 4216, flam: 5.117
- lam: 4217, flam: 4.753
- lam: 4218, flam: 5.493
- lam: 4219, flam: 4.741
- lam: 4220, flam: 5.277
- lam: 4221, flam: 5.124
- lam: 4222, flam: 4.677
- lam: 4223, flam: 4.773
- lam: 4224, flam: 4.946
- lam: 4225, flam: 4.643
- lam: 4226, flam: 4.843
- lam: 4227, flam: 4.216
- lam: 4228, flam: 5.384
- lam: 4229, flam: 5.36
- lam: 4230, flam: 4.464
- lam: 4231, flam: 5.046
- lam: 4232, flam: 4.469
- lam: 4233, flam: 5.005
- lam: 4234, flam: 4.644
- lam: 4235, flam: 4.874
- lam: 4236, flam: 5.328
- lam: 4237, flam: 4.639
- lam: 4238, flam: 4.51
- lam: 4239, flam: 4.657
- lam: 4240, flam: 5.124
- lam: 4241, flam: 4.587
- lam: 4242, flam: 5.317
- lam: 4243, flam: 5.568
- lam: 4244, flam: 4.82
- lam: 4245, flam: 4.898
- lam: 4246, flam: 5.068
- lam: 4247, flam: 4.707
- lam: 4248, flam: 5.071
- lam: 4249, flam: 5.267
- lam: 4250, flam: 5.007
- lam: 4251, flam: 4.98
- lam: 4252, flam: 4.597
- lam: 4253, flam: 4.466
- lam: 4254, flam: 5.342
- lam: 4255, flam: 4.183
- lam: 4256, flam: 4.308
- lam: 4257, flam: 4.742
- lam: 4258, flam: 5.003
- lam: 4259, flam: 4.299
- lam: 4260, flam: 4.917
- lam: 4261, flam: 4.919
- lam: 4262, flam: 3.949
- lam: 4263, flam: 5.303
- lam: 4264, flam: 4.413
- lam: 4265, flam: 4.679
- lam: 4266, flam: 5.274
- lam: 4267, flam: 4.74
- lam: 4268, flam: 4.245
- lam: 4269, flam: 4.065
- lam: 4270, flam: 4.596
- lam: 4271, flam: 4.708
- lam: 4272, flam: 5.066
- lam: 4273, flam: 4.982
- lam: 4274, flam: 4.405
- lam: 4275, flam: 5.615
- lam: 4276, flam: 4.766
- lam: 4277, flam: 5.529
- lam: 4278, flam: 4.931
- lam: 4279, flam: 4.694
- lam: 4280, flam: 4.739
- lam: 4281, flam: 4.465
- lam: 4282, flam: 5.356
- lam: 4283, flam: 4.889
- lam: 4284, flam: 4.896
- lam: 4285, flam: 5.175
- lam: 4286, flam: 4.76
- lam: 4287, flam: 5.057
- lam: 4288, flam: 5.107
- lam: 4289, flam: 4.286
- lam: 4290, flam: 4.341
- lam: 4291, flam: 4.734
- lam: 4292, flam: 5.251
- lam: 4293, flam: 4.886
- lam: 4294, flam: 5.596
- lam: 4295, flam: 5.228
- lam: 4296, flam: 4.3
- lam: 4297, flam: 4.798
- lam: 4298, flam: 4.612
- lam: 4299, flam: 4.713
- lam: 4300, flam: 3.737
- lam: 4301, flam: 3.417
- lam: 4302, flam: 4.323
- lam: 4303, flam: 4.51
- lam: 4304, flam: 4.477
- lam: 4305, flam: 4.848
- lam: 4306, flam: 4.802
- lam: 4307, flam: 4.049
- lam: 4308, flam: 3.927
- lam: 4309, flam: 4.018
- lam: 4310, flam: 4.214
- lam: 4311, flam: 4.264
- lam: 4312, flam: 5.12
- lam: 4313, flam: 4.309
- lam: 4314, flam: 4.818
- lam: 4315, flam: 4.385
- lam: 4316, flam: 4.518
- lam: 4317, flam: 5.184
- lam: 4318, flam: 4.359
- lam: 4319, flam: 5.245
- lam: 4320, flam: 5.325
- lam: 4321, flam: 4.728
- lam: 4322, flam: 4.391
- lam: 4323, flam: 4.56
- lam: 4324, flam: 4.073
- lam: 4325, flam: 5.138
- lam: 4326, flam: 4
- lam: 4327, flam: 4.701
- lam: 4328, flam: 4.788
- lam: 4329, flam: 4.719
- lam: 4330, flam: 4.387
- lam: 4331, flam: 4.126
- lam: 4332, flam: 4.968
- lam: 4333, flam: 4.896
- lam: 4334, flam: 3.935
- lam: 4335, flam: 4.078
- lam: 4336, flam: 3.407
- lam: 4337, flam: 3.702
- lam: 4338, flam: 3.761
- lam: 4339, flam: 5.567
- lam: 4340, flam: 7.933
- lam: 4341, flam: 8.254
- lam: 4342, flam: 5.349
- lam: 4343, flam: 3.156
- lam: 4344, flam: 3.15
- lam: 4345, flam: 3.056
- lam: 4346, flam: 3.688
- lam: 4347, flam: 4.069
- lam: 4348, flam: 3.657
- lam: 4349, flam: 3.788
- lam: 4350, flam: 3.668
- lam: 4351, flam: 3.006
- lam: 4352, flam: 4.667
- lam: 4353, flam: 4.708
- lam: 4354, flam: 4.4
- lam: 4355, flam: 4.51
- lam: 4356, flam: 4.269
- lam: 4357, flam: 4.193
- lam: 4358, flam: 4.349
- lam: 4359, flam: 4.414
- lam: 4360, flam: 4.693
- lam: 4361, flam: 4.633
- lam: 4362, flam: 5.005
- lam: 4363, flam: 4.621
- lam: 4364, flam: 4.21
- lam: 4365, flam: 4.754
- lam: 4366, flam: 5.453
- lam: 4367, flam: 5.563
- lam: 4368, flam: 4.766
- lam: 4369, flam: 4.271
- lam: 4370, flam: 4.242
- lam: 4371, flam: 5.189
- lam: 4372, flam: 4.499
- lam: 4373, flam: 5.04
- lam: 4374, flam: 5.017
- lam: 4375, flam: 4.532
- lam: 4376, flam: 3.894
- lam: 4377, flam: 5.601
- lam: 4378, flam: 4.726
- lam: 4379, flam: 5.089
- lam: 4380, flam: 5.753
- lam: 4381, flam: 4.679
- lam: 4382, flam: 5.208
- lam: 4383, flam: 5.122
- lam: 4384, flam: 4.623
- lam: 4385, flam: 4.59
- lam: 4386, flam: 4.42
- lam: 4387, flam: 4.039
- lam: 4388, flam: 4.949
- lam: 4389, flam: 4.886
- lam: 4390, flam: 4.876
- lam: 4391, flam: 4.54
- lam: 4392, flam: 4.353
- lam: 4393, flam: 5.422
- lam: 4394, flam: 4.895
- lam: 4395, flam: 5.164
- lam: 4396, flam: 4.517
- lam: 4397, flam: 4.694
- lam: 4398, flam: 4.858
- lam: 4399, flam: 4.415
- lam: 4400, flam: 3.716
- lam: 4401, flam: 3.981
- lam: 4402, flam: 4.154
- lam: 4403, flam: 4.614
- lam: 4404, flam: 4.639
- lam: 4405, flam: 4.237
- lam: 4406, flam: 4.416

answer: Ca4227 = 0.5 angstrom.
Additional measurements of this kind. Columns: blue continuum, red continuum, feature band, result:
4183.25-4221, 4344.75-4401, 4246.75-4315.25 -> 1.0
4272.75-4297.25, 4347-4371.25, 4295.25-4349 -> 2.1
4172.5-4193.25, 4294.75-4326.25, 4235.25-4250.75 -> -0.9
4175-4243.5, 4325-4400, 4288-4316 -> 1.2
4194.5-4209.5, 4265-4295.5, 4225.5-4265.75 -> 1.0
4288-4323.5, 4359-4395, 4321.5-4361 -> 2.3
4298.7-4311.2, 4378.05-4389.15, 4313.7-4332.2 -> -1.1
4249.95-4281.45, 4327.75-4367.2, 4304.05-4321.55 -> 0.0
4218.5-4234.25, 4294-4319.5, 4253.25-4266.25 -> 0.0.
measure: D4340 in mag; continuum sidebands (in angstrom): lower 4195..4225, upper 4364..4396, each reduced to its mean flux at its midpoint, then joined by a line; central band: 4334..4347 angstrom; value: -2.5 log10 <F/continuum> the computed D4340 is 0.07 mag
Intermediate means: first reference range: 4.97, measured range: 4.55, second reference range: 4.83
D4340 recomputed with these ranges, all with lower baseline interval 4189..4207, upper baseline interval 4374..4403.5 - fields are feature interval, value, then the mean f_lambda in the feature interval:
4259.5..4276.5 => 0.02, 4.74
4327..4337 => 0.10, 4.35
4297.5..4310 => 0.12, 4.28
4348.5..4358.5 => 0.14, 4.16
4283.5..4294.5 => -0.03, 4.92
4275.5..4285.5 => -0.03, 4.94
